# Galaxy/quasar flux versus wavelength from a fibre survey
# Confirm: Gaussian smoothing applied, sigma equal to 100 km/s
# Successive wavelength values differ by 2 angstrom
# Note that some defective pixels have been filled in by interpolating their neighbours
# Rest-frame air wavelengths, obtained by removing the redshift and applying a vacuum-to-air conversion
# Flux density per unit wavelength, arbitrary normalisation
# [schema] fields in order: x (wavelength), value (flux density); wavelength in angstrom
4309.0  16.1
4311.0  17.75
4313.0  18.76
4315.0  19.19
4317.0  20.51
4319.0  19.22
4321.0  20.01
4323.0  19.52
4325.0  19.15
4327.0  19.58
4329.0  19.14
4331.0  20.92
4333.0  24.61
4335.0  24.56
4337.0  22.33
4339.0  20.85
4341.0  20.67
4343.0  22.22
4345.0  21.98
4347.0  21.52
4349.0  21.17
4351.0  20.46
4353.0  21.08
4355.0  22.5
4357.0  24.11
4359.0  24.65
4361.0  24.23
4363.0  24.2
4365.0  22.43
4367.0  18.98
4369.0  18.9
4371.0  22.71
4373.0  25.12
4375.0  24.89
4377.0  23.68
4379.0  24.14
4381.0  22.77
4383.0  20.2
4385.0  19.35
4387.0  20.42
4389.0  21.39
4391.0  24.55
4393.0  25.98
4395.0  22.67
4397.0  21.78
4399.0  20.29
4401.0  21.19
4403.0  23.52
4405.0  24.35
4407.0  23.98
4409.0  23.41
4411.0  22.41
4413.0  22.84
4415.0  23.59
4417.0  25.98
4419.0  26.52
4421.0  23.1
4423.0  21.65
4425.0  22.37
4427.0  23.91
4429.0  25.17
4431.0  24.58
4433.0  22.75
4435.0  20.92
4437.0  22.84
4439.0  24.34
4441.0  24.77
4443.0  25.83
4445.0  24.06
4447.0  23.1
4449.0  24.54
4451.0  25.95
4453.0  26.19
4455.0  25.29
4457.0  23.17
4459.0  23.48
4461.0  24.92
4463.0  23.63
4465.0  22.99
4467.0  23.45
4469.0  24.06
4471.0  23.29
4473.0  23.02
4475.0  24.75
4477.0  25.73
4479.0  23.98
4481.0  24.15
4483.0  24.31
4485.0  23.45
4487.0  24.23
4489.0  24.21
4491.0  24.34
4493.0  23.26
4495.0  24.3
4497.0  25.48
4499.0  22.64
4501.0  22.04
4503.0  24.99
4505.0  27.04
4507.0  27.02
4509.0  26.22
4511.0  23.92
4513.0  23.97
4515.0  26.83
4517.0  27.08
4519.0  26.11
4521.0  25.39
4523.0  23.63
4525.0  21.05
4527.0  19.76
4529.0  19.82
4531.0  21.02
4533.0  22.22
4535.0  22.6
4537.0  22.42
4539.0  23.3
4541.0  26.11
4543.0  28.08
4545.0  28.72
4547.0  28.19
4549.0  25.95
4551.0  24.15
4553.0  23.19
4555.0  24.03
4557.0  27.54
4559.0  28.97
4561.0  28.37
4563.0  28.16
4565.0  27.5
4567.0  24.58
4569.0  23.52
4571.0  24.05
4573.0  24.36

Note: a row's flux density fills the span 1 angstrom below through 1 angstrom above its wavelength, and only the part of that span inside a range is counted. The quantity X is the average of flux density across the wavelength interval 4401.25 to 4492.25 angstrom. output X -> 24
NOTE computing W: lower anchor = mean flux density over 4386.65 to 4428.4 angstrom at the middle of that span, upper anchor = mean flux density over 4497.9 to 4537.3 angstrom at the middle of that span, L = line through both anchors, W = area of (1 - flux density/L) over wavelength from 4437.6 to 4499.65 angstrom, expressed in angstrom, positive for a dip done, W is -1.8 angstrom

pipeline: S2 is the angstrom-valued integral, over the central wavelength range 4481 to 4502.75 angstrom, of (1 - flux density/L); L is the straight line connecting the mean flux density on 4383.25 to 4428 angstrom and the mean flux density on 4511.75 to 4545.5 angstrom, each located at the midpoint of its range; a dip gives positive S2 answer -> -0.2 angstrom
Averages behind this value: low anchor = 22.9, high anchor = 23.9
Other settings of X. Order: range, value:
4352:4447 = 23.1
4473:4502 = 24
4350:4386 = 22.5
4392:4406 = 22.8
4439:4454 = 24.9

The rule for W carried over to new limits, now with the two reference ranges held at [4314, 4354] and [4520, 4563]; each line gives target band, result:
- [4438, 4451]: -1.0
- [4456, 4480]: -0.6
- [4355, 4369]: -0.9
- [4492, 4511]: -0.7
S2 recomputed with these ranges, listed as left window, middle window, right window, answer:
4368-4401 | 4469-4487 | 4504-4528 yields 0.03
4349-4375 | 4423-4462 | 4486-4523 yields -0.31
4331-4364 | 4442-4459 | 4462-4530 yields -0.76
